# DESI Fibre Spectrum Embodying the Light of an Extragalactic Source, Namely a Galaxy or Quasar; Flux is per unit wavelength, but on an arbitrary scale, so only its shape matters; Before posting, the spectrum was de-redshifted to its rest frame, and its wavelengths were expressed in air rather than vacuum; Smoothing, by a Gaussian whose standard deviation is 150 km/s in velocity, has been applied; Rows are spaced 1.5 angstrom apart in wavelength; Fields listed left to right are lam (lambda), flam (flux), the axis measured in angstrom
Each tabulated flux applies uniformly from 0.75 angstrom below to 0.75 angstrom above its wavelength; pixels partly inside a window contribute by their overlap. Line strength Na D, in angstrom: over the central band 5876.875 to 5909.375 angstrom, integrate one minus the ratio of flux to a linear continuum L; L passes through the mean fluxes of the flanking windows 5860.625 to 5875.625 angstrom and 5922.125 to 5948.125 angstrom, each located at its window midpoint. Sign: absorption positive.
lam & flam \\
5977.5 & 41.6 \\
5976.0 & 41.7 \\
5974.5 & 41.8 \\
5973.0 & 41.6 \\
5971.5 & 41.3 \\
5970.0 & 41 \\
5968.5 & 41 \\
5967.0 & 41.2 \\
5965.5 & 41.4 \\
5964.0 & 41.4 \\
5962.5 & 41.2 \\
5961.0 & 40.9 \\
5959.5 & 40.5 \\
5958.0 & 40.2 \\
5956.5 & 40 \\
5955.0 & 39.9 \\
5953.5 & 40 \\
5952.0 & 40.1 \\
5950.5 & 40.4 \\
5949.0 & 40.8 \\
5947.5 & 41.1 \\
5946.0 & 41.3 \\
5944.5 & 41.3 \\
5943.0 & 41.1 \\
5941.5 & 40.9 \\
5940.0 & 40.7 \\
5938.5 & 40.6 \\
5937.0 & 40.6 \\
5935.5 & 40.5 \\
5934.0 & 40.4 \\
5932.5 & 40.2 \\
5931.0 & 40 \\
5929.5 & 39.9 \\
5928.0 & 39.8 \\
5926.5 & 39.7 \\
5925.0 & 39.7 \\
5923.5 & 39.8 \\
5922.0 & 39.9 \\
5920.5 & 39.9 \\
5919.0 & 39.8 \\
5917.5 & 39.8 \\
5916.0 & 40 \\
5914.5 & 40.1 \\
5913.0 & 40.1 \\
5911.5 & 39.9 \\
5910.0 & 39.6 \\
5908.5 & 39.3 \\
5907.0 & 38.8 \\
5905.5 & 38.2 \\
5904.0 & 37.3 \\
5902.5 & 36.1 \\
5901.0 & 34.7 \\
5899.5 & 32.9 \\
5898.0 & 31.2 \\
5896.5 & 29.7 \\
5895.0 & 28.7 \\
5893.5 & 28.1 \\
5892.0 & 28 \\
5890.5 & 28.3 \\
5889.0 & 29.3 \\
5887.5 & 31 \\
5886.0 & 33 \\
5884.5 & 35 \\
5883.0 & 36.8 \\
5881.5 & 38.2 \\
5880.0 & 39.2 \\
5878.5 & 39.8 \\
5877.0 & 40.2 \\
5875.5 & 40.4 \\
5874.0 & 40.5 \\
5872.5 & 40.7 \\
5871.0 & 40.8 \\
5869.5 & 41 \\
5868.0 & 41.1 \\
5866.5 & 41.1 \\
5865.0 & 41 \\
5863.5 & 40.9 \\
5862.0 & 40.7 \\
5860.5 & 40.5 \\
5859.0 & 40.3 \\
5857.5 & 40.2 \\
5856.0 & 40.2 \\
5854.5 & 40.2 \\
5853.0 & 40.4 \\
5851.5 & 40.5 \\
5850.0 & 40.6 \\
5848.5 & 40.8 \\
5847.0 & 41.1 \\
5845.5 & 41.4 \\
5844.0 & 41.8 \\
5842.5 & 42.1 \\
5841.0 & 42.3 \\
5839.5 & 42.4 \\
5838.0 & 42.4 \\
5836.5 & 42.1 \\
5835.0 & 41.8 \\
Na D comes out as 5.2 angstrom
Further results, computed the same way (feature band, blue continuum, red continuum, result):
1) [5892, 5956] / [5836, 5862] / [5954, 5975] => 3.86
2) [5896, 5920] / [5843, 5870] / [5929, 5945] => 1.88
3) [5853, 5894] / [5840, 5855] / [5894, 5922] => 1.74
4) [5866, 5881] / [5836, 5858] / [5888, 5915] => -1.00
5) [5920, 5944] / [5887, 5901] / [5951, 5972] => -2.85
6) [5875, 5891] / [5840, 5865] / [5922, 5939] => 1.97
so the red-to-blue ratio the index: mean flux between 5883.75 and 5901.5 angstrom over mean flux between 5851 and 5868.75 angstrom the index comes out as 0.76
